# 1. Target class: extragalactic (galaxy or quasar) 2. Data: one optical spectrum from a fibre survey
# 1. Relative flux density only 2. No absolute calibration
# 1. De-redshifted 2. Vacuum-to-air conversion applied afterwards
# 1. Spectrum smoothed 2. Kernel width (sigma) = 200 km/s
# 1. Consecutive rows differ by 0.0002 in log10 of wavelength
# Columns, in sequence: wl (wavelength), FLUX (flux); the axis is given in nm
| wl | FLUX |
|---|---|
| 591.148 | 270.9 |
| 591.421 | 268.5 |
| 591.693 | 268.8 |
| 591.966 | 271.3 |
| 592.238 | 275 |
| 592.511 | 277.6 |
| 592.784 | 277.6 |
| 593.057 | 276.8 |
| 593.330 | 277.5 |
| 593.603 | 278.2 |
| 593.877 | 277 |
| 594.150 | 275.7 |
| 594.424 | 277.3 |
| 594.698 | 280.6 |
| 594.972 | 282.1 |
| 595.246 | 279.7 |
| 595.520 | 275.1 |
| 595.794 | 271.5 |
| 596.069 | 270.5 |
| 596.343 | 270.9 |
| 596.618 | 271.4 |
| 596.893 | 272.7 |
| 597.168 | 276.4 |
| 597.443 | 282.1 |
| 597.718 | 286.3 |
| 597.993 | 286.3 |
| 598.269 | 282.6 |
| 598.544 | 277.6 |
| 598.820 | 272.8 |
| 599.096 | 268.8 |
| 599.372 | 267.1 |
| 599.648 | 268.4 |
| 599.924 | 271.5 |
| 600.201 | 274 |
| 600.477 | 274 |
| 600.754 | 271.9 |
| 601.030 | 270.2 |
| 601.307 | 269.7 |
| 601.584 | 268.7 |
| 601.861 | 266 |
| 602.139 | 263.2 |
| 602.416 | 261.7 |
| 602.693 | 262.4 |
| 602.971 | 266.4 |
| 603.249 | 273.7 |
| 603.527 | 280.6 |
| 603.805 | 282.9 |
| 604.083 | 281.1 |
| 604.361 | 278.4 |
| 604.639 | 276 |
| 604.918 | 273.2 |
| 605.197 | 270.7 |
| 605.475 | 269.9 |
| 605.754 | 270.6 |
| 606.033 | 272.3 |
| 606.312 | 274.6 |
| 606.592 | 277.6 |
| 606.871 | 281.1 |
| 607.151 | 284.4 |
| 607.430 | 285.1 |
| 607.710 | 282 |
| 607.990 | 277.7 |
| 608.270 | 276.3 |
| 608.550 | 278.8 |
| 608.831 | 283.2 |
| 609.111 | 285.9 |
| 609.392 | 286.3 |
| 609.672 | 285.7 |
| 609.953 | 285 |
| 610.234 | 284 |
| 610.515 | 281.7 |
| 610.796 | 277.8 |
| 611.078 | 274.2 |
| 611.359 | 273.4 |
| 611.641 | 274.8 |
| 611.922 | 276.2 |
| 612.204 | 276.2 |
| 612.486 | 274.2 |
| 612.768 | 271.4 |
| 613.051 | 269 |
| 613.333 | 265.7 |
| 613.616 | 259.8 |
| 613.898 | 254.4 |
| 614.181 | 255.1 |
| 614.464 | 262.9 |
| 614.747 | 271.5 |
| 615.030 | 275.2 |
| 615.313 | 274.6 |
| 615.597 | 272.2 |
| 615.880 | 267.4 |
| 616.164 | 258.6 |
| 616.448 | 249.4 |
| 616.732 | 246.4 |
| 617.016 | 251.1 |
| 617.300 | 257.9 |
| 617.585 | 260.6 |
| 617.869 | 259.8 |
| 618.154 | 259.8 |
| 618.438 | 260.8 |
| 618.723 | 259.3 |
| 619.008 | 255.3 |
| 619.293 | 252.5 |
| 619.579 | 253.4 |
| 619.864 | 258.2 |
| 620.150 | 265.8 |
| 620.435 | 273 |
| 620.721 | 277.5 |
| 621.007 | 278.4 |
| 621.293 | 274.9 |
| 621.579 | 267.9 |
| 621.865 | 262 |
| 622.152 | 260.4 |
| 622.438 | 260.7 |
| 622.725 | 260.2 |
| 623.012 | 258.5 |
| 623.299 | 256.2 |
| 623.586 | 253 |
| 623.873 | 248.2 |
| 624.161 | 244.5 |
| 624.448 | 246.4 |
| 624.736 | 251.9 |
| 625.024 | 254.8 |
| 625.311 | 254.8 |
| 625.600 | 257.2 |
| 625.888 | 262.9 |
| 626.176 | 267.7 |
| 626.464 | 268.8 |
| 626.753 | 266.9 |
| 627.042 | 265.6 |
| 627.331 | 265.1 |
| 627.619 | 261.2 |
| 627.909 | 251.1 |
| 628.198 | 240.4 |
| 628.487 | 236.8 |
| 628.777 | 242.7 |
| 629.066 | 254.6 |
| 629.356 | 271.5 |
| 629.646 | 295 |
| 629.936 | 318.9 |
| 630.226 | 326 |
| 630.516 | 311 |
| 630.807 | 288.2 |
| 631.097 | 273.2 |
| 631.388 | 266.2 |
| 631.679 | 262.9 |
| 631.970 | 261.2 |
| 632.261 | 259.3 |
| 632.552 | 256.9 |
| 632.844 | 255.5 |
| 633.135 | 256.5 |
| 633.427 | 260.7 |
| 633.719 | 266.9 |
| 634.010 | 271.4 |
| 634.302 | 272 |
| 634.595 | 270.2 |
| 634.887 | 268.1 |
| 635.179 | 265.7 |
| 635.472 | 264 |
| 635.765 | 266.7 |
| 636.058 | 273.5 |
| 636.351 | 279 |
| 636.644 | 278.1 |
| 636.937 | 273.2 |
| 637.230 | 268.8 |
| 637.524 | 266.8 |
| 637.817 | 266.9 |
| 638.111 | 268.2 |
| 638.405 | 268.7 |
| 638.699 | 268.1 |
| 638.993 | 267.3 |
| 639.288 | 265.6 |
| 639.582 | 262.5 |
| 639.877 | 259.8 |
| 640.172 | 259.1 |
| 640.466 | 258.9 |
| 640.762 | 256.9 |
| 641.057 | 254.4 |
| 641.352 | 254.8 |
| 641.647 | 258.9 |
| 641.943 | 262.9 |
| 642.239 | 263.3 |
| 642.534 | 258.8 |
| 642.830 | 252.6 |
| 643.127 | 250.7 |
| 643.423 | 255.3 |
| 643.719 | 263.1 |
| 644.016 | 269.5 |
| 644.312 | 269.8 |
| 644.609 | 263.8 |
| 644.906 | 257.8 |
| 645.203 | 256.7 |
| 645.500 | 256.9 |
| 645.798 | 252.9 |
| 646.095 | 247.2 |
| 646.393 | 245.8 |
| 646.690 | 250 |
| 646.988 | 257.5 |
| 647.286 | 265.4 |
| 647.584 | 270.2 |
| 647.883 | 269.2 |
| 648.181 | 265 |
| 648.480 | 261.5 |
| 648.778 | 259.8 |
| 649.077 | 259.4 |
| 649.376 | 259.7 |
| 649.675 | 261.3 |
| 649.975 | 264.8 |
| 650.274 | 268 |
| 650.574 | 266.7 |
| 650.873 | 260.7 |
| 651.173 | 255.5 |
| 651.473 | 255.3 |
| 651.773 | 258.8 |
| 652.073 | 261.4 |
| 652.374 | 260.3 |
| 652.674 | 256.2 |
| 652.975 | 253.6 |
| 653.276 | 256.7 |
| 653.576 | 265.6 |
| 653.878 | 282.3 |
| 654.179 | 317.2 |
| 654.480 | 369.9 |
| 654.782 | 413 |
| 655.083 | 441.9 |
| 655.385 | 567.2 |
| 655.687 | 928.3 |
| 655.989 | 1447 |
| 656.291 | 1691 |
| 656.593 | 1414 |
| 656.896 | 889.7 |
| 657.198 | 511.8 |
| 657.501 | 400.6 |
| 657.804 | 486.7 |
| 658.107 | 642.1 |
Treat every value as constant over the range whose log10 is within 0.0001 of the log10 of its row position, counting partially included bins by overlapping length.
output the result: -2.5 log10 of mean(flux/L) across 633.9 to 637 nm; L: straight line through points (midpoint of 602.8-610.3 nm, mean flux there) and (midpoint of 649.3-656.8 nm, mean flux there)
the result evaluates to 0.43 mag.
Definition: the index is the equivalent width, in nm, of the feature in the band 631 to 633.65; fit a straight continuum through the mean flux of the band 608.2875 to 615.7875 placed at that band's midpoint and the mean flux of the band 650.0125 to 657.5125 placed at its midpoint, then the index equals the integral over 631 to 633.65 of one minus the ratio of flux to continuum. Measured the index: 0.87 nm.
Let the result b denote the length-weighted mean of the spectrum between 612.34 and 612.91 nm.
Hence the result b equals 273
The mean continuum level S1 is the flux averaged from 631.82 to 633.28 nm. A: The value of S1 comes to 258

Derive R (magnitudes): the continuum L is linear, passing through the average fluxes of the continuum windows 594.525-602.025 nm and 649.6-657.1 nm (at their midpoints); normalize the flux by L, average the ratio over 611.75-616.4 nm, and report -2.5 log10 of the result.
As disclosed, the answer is 0.26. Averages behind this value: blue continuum 274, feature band 267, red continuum 500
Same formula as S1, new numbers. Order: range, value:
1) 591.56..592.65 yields 273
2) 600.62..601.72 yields 270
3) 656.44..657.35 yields 940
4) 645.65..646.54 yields 249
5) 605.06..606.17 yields 271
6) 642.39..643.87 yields 256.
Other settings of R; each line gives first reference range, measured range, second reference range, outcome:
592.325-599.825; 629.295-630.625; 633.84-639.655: -0.14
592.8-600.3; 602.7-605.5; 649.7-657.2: 0.12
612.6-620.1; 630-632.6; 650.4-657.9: 0.28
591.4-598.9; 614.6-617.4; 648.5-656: 0.15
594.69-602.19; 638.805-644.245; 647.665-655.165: 0.08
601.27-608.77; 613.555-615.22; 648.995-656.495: 0.16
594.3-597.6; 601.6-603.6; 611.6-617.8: 0.02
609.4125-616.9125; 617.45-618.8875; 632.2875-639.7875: 0.04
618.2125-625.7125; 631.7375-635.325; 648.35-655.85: 0.08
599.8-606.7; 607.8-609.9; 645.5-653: -0.05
